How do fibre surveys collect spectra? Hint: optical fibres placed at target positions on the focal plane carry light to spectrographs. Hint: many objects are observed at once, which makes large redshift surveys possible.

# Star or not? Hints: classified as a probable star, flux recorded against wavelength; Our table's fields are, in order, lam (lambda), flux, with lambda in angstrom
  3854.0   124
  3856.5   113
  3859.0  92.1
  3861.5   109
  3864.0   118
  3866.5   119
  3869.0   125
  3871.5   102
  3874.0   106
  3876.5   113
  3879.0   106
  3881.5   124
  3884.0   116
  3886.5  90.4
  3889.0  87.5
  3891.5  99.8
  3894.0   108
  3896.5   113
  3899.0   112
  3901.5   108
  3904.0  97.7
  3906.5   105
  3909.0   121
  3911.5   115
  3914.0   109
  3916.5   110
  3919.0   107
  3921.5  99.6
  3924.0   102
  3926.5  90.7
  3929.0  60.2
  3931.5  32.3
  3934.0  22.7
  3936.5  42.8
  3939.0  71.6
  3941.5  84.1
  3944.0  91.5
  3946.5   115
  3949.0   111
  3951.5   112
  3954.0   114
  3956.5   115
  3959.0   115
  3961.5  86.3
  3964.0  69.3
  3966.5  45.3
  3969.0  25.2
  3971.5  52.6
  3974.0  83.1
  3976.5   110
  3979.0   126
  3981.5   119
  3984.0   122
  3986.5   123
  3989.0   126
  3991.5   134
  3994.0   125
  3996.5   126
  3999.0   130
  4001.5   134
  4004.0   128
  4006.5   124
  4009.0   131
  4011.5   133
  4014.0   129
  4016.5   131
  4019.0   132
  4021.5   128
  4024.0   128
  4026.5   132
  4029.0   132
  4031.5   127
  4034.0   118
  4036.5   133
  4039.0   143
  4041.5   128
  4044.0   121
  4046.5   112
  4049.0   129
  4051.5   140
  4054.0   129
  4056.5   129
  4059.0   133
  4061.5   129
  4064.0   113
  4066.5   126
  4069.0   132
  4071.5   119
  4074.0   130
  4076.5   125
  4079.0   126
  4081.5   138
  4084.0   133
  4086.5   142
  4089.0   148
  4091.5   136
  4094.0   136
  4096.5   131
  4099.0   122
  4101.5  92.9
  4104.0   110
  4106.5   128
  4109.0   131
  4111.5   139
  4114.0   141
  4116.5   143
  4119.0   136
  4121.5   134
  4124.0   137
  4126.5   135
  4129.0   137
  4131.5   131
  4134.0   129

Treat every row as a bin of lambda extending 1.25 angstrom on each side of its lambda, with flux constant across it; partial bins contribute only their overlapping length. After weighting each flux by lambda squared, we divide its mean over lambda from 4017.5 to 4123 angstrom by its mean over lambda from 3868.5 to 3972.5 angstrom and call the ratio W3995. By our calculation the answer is 1.49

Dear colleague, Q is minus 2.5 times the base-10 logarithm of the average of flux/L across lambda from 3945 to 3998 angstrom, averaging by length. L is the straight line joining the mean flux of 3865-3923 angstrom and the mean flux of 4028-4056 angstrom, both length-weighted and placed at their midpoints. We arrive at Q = 0.16 mag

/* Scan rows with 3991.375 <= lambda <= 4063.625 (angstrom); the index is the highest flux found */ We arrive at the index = 143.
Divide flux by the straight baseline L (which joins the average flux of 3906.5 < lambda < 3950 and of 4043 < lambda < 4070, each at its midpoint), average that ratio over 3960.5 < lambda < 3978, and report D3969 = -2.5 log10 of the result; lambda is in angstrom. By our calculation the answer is 0.42 mag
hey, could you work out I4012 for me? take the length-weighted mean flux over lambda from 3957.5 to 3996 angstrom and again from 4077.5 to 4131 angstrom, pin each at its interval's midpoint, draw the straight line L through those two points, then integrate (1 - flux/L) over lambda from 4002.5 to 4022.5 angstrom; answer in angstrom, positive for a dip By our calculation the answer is -4.1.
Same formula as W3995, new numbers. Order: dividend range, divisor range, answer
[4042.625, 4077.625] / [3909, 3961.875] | 1.47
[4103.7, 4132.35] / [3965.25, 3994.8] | 1.45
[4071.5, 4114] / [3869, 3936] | 1.45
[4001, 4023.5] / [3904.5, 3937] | 1.56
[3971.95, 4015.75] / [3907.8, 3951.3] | 1.44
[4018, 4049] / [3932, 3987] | 1.51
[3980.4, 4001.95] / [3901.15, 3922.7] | 1.22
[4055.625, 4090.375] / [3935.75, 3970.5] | 1.61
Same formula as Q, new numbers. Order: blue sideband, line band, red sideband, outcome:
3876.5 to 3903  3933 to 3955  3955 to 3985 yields 0.11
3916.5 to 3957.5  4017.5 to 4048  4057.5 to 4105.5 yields -0.13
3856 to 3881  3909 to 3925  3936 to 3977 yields -0.12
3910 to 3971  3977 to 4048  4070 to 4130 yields -0.20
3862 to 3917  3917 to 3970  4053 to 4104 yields 0.36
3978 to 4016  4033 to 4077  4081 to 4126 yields 0.02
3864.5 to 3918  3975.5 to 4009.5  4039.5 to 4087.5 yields -0.05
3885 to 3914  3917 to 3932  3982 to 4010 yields 0.28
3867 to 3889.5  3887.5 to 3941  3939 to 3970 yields 0.11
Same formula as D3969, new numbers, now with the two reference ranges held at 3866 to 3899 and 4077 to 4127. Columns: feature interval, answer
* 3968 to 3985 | 0.28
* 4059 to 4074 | 0.02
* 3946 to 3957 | 0.02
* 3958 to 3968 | 0.46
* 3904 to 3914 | 0.00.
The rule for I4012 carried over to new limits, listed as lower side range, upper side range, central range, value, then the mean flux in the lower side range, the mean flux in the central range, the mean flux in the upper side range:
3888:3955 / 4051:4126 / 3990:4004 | -2.4 angstrom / 94.1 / 130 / 130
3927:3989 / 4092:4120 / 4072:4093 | -2.2 angstrom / 86.3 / 134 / 128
